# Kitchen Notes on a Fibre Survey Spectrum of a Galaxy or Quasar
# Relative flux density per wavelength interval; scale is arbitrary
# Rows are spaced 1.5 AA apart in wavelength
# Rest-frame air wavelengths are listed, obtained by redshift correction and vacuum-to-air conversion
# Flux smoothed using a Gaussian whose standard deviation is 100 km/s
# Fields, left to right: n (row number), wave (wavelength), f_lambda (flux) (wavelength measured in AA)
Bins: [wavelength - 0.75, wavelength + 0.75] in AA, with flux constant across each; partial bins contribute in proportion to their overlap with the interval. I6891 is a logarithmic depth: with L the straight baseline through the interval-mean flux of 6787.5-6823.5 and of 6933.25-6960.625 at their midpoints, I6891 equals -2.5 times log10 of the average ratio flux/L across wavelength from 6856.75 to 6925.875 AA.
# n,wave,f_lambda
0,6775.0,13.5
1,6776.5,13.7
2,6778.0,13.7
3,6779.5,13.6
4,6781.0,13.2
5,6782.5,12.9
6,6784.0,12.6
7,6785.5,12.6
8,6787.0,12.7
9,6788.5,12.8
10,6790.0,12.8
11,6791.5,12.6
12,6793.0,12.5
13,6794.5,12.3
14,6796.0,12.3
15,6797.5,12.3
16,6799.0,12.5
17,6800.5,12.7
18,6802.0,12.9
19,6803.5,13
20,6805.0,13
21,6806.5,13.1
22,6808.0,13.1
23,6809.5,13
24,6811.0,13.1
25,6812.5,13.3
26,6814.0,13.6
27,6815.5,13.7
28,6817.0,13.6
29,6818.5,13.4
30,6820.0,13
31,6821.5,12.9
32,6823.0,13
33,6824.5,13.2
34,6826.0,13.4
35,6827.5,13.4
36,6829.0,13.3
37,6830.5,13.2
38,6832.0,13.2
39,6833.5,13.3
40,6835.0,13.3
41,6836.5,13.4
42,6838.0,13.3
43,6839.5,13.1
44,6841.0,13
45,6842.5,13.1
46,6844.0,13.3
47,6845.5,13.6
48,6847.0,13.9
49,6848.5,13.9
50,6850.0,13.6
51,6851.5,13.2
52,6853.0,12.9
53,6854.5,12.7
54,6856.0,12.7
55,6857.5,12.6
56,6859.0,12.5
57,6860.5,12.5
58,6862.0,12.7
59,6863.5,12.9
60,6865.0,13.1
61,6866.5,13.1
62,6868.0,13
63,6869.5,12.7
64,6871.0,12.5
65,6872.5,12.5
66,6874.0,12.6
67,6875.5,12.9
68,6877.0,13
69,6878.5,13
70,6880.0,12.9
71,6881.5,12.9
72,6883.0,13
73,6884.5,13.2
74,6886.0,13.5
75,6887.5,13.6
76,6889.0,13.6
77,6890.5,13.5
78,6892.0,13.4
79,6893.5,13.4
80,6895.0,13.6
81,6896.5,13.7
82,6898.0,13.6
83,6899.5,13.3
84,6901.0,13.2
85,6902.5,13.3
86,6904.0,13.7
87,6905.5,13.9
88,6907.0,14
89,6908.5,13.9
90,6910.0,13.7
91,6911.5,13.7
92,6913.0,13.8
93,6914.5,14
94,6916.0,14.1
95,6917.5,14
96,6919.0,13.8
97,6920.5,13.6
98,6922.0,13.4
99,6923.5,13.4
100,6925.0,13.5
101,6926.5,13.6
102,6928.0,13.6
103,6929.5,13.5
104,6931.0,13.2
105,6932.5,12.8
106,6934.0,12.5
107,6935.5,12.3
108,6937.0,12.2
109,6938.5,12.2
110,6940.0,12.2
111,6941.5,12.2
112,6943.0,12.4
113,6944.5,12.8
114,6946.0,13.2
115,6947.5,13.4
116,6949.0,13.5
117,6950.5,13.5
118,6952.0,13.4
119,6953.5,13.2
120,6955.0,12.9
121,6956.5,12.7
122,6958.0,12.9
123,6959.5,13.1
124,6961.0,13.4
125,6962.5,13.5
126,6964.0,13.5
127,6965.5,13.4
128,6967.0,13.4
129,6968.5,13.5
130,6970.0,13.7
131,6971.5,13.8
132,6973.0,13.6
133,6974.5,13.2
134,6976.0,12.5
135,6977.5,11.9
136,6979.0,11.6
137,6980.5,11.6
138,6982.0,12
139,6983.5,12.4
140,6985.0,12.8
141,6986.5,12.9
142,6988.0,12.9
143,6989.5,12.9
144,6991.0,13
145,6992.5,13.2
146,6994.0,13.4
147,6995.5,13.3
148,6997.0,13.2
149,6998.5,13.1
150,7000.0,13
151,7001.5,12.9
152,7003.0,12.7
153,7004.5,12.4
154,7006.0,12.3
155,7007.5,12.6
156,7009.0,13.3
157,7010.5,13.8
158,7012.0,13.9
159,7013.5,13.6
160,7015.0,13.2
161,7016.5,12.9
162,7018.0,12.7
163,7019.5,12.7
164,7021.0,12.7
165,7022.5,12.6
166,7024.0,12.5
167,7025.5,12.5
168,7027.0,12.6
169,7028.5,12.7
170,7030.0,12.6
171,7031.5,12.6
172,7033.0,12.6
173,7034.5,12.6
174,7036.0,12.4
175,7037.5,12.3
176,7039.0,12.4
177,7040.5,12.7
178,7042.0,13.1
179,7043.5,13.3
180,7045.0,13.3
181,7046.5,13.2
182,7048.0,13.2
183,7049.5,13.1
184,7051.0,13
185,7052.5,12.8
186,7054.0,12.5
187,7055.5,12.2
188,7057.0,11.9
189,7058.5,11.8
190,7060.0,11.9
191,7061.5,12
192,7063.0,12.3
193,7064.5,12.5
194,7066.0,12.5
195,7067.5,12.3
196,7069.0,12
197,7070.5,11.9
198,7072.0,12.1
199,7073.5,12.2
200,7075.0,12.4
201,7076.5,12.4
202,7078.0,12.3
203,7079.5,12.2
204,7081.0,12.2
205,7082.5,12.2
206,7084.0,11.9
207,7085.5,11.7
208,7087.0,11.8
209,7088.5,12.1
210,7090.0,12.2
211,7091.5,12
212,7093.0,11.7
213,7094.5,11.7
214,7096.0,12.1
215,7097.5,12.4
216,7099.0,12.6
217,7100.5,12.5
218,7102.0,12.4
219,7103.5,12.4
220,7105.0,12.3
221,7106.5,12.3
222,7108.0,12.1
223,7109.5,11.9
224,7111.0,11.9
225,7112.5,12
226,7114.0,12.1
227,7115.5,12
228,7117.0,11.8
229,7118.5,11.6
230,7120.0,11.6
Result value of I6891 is -0.04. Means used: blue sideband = 12.9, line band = 13.3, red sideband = 12.8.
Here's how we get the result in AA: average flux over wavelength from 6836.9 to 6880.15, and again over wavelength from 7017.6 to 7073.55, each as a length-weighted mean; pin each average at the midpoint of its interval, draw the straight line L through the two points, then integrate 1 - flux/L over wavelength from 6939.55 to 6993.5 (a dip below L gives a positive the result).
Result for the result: -0.9 AA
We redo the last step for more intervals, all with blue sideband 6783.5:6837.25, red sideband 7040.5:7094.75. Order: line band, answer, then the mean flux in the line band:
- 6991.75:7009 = -0.58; 12.9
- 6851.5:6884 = 0.12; 12.8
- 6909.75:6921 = -0.98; 13.8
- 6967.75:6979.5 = -0.39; 13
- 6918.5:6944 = -0.52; 13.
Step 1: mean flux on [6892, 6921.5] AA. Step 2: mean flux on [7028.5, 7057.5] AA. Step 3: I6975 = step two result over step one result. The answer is 0.9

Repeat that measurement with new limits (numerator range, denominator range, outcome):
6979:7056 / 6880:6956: 0.96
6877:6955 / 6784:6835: 1.02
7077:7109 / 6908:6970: 0.92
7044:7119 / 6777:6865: 0.94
